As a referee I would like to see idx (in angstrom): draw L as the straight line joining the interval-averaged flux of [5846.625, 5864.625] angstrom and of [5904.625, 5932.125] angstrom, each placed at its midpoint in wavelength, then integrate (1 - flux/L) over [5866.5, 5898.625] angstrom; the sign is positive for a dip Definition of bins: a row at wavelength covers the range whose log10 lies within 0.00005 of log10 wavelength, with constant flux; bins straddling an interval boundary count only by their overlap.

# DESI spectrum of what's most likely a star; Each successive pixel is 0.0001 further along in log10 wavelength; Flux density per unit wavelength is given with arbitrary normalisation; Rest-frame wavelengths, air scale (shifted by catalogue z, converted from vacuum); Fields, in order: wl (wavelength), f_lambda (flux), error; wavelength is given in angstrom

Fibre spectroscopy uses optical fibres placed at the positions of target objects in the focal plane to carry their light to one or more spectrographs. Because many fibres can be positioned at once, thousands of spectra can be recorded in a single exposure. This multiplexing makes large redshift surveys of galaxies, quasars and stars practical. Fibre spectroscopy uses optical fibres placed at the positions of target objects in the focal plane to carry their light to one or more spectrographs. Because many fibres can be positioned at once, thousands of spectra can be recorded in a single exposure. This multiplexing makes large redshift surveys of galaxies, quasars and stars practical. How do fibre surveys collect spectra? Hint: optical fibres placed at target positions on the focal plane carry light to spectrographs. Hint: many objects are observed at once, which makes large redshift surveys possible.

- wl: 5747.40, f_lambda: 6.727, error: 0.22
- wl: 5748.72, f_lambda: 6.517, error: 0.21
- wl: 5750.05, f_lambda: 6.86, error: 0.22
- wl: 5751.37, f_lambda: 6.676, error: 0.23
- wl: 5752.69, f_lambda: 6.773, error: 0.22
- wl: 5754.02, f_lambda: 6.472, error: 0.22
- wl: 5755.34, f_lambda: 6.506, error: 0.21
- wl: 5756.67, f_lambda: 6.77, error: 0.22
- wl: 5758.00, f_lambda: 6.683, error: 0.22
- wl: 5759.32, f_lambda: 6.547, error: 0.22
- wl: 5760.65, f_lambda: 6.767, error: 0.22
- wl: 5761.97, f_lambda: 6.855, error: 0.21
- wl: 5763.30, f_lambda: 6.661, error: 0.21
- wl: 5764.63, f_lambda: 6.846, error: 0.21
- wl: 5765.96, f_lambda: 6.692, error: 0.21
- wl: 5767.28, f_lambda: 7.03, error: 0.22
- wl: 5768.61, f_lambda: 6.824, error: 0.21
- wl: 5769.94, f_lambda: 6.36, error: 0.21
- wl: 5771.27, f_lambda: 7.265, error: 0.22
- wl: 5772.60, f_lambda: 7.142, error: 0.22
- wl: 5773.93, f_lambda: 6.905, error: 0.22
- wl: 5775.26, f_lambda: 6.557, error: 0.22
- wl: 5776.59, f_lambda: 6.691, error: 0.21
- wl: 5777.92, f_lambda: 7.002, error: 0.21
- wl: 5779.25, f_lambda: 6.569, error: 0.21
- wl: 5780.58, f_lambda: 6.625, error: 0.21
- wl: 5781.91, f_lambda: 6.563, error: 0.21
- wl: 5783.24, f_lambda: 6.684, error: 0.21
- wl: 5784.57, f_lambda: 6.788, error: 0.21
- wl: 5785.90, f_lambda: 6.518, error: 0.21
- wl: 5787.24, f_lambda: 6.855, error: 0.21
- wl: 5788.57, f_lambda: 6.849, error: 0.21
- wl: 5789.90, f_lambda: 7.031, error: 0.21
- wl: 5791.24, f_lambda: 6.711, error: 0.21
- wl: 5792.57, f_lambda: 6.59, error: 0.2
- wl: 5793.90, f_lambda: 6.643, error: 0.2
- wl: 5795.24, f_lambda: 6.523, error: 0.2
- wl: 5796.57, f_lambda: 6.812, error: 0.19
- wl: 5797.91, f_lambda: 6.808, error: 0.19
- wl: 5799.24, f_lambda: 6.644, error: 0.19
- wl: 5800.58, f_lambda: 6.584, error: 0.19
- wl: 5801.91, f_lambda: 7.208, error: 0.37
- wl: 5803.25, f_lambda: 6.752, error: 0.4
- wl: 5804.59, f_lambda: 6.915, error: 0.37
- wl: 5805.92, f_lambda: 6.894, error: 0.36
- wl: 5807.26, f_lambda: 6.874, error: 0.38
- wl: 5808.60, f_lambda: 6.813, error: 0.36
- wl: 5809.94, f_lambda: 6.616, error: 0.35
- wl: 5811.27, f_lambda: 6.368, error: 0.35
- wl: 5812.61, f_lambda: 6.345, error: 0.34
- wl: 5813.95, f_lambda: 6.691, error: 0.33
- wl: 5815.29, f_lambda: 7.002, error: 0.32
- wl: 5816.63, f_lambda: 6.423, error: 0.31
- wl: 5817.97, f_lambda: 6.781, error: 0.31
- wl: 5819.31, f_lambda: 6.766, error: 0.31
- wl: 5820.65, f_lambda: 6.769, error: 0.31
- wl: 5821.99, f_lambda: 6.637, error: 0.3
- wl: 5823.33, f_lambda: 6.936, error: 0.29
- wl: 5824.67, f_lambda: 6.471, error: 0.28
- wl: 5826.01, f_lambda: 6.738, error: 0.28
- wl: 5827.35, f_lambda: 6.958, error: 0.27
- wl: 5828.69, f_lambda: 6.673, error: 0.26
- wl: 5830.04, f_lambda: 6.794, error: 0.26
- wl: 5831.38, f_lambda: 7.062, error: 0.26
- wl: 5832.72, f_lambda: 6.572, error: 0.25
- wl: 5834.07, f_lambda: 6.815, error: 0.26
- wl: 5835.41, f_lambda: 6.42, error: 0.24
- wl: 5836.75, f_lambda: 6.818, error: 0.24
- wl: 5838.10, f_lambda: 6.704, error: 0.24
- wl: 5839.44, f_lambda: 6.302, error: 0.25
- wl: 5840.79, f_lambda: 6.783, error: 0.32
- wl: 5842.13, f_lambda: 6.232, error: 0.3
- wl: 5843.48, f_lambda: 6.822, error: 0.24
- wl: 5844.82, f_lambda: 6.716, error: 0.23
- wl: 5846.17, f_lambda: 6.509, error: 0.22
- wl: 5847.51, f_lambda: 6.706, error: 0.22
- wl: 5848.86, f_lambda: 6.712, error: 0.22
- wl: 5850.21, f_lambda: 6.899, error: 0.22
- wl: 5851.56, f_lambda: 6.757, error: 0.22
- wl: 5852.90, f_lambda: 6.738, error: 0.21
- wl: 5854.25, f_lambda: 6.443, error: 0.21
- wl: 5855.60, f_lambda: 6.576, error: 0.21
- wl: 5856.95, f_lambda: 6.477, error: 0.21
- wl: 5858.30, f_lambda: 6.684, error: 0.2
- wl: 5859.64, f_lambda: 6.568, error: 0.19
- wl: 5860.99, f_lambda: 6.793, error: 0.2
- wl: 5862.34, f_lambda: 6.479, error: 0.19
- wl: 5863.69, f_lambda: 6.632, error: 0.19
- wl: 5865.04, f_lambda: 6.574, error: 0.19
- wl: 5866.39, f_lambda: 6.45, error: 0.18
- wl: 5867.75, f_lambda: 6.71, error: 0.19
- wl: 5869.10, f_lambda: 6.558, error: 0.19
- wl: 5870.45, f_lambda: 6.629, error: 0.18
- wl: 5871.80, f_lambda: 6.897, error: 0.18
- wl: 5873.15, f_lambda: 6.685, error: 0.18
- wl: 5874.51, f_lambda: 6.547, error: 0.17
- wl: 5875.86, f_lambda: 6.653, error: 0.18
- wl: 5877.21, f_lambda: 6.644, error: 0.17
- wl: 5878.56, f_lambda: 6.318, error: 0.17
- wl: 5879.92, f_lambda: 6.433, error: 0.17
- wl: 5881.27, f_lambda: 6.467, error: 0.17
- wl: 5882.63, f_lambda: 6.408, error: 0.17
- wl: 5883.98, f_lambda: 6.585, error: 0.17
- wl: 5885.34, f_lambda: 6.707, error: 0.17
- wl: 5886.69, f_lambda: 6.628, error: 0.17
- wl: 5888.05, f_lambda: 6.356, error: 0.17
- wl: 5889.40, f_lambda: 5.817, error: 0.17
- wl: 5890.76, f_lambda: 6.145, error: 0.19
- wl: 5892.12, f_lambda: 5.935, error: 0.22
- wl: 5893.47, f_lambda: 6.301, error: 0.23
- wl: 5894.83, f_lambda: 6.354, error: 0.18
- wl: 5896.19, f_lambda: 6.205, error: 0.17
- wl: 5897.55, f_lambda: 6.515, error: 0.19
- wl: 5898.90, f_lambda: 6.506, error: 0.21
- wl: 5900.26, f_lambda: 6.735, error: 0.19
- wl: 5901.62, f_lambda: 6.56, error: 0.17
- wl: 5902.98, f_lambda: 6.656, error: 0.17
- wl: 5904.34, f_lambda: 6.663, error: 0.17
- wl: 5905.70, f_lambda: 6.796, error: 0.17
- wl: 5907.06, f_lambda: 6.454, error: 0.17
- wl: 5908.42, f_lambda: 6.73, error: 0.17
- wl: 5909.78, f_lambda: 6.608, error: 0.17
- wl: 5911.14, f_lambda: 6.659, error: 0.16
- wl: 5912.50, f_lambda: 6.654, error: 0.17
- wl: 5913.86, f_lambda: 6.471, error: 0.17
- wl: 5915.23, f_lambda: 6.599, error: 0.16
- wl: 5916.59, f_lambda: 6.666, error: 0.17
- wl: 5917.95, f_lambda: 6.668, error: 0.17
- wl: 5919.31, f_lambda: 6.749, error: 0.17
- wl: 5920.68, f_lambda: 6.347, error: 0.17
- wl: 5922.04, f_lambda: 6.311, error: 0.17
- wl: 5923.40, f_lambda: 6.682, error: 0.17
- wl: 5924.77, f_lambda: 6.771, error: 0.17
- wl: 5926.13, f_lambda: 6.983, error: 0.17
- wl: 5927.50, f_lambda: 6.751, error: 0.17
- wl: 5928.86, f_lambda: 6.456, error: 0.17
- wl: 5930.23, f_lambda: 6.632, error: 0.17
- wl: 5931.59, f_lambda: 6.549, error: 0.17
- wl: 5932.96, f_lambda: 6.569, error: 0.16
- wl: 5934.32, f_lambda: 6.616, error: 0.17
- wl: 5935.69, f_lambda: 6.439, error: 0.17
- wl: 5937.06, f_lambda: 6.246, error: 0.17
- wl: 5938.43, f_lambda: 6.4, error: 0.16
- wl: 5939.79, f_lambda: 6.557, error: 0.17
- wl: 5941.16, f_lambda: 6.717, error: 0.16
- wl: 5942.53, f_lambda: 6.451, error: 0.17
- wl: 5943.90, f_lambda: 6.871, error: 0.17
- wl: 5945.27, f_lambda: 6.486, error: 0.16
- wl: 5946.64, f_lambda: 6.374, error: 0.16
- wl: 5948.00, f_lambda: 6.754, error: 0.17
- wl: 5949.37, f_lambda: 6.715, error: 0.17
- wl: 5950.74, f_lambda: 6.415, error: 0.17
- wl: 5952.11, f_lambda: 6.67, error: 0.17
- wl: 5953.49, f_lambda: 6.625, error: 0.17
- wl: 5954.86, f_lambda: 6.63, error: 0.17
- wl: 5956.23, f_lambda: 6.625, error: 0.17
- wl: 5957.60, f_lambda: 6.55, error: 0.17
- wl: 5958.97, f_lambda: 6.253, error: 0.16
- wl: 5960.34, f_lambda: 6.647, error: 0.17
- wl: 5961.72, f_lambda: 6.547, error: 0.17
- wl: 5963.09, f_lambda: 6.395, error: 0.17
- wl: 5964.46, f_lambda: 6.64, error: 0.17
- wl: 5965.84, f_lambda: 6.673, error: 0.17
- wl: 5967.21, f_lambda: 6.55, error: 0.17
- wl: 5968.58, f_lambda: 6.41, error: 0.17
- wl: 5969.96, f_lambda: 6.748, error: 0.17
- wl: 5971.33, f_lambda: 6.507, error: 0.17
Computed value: 0.89 angstrom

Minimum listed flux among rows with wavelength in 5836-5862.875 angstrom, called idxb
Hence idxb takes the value 6.232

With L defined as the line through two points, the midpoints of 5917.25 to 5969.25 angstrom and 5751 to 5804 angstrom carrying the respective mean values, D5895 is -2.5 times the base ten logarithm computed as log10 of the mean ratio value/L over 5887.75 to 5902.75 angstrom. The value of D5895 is 0.05 mag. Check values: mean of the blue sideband 6.74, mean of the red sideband 6.57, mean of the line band 6.32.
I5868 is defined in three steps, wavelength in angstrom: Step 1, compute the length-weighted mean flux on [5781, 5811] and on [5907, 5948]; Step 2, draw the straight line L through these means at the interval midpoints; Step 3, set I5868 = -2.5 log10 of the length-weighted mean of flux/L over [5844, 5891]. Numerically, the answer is 0.01 mag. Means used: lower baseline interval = 6.75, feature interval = 6.57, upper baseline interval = 6.59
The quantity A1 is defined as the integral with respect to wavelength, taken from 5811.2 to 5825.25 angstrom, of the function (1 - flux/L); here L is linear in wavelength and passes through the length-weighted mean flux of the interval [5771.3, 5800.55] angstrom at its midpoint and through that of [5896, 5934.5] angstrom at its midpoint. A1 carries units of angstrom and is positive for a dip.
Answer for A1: 0.1 angstrom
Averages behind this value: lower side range 6.75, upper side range 6.61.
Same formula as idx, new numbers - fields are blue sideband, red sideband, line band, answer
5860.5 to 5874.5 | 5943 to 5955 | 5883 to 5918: 0.7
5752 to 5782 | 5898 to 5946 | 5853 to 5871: 0.2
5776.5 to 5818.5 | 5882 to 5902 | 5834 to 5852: -0.2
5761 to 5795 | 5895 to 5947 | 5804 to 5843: 0.1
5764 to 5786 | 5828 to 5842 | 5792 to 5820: 0.0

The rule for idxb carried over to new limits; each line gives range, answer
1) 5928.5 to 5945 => 6.246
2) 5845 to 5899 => 5.817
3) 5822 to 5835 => 6.471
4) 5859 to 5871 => 6.45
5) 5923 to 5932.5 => 6.456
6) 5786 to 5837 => 6.345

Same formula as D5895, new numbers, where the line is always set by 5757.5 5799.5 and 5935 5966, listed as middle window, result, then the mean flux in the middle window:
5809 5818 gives 0.019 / 6.6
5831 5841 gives 0.003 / 6.67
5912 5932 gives -0.006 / 6.62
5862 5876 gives 0.004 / 6.62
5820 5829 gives -0.008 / 6.75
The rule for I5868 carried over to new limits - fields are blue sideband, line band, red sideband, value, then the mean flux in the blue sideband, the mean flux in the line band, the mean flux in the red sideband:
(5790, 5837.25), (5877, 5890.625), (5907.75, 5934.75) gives 0.04 mag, 6.73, 6.42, 6.62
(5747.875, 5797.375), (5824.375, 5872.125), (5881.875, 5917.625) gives -0.01 mag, 6.73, 6.66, 6.49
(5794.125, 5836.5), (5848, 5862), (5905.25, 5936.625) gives 0.00 mag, 6.73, 6.66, 6.61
